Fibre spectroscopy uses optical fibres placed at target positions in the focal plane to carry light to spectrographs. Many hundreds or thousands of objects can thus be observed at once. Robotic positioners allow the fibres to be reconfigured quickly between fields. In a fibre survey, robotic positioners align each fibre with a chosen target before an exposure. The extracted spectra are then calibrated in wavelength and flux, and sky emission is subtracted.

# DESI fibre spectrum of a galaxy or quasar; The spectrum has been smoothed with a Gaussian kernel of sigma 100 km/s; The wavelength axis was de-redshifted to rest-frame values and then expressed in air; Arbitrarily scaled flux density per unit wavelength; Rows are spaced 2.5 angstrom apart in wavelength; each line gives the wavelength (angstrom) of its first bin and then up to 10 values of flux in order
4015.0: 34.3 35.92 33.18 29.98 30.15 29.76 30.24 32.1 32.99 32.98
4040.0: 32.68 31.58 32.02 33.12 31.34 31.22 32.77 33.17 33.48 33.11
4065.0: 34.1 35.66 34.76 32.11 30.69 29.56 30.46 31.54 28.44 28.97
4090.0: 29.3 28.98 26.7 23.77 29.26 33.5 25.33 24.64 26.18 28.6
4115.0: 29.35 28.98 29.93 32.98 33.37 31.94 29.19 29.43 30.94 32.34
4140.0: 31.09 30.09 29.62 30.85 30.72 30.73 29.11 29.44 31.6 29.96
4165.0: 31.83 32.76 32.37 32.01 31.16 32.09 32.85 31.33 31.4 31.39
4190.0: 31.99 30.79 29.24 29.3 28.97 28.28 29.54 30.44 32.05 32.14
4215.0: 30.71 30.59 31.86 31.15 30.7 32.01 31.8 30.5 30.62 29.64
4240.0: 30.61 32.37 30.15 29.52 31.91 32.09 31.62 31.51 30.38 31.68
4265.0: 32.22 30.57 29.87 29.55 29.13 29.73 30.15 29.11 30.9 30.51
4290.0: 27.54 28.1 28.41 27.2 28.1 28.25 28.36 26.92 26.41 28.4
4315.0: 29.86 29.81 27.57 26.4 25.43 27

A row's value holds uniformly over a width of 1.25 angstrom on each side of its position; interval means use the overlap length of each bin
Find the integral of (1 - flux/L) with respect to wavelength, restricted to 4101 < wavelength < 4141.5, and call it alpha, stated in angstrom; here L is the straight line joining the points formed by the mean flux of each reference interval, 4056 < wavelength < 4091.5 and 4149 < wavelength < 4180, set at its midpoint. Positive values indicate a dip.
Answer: 2.1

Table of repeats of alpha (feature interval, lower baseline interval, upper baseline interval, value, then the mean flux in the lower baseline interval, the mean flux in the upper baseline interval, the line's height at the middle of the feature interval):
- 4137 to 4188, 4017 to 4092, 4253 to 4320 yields -0.8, 31.8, 29.4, 30.7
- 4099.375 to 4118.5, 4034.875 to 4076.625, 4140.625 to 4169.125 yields 2.1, 32.8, 30.6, 31.6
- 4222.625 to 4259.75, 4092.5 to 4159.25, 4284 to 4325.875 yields -3.1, 29.5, 28.1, 28.6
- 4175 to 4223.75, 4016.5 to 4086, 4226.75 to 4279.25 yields 0.5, 32.1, 30.8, 31.2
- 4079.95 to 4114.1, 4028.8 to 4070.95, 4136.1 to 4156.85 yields 3.8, 32.8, 30.5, 31.7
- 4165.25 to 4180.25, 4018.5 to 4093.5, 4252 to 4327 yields -0.8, 31.7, 29.1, 30.4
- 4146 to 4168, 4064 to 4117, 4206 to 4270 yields -0.3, 29.6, 31.1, 30.3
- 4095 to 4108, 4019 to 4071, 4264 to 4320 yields 1.7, 32.4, 29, 31.6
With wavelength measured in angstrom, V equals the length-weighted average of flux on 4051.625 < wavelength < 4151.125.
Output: 30.4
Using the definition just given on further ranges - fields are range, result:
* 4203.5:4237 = 31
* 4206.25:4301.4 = 30.4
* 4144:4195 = 31.2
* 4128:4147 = 30.5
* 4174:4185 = 31.8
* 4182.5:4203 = 30.3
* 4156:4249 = 30.9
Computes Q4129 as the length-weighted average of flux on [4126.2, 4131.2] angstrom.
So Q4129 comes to 30.6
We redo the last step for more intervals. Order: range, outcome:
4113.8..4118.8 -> 29.2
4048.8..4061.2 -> 32.4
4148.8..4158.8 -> 30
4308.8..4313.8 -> 27.4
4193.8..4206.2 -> 29.1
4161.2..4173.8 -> 31.8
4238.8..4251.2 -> 30.9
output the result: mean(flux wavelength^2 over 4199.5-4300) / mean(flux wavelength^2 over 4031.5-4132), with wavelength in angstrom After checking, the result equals 1.07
